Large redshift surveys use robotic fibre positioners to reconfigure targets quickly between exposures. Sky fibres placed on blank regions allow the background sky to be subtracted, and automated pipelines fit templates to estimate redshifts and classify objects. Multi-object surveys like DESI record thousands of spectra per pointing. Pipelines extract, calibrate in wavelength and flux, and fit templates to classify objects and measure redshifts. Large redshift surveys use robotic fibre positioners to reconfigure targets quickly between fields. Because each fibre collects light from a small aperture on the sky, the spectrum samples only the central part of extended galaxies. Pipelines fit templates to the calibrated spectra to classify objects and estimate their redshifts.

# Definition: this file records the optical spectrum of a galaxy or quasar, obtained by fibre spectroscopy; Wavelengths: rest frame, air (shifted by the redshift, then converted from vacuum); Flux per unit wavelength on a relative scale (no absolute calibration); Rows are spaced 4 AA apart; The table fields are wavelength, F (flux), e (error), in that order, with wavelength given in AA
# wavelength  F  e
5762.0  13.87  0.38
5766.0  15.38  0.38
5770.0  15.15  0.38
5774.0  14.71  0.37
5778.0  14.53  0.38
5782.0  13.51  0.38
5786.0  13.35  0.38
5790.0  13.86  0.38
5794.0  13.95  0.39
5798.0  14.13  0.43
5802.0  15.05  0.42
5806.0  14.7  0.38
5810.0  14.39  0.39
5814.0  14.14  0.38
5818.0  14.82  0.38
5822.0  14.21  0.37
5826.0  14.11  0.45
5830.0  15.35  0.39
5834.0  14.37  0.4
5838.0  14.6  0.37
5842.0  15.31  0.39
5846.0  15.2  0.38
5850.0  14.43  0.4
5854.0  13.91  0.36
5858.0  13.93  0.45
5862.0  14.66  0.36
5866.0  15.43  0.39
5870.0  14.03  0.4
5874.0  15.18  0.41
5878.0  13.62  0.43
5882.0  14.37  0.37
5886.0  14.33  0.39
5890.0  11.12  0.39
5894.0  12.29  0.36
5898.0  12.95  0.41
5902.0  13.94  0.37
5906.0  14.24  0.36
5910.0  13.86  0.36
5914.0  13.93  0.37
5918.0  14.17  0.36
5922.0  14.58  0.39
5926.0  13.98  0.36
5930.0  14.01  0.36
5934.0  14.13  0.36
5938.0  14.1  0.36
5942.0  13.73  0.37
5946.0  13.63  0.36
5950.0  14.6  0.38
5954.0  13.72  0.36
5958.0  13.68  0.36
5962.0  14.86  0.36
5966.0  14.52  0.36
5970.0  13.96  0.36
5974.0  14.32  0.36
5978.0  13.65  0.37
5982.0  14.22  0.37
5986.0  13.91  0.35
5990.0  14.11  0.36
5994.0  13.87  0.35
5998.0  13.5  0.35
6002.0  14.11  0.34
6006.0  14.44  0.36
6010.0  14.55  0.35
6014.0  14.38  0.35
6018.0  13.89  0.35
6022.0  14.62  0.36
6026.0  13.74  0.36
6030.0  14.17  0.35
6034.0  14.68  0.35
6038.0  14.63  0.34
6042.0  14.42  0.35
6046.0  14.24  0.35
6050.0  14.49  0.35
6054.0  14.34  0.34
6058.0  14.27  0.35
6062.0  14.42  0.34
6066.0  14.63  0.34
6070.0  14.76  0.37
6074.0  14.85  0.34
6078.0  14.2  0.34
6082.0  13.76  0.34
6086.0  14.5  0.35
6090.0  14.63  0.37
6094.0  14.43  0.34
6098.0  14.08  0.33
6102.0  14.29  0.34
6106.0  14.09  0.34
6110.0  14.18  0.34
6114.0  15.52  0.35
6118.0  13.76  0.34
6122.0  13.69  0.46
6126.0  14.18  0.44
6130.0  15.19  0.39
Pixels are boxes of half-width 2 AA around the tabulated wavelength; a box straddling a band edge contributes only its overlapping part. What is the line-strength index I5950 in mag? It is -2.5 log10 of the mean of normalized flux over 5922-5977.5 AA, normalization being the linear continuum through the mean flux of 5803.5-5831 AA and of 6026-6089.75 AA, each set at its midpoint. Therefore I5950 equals 0.03 mag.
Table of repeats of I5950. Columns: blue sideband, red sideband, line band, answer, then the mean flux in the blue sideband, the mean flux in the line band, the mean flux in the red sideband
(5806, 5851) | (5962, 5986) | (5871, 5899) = 0.08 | 14.6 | 13.4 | 14.2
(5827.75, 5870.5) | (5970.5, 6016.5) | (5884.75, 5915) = 0.09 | 14.7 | 13.3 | 14.1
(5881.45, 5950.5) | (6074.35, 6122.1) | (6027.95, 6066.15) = -0.02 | 13.7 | 14.4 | 14.3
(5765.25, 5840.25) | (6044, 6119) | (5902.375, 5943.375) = 0.03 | 14.4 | 14.1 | 14.4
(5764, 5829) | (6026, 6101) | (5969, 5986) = 0.03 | 14.4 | 14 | 14.4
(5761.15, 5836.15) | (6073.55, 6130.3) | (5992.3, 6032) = 0.02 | 14.4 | 14.1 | 14.3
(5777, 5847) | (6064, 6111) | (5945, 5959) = 0.03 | 14.4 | 13.9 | 14.4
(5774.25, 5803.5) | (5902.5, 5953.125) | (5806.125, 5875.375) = -0.04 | 14.1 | 14.6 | 14.1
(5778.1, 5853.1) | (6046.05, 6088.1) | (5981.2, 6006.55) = 0.03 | 14.4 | 14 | 14.4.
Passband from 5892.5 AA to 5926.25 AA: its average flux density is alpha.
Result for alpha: 13.8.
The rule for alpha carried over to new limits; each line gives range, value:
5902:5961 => 14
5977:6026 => 14.1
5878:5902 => 13.1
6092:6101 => 14.3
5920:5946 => 14.1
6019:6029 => 14.2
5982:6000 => 13.9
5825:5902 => 14.2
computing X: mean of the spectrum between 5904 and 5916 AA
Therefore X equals 14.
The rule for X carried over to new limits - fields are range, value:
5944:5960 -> 13.9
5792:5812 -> 14.4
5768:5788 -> 14.2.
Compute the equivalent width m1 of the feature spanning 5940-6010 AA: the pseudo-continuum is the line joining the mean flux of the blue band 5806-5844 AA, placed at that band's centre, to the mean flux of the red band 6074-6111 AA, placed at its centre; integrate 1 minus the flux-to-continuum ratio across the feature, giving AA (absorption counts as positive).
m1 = 1.7 AA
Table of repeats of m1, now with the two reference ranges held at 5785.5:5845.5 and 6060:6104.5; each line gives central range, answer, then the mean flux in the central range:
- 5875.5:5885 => 0.2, 14.1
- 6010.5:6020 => 0.1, 14.2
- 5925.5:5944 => 0.6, 14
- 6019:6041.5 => 0.1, 14.4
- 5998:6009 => 0.2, 14.2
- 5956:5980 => 0.4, 14.2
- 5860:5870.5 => -0.3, 14.8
